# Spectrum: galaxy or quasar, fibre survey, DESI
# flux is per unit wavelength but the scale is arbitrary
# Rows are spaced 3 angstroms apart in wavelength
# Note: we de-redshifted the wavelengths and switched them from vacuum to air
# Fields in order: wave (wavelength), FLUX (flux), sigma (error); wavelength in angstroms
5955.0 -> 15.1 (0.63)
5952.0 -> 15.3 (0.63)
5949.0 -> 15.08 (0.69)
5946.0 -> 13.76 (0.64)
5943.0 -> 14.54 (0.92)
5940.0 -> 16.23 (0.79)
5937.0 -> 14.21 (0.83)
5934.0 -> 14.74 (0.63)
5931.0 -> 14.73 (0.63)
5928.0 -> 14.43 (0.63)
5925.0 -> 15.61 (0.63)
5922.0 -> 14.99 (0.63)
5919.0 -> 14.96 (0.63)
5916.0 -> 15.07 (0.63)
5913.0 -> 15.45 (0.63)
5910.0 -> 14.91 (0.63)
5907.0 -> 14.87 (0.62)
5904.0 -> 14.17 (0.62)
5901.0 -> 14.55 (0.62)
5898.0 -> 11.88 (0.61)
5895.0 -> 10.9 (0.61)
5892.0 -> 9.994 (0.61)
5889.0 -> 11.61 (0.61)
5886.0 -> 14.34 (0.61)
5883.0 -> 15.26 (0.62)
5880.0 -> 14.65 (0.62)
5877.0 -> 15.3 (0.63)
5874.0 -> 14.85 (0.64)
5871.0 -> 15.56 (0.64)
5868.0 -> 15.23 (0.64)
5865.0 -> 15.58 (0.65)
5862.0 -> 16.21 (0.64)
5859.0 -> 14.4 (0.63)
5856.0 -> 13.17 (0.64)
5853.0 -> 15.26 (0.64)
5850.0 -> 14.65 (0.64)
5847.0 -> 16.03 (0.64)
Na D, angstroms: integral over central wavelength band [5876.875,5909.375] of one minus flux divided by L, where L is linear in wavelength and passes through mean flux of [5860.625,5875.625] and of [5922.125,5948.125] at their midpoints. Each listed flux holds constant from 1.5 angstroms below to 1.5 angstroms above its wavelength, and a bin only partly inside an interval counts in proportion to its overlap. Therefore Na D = 4.0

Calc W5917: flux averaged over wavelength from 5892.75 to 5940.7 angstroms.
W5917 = 14.4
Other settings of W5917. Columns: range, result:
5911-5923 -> 15.1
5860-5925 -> 14.3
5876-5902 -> 13.1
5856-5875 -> 15.1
